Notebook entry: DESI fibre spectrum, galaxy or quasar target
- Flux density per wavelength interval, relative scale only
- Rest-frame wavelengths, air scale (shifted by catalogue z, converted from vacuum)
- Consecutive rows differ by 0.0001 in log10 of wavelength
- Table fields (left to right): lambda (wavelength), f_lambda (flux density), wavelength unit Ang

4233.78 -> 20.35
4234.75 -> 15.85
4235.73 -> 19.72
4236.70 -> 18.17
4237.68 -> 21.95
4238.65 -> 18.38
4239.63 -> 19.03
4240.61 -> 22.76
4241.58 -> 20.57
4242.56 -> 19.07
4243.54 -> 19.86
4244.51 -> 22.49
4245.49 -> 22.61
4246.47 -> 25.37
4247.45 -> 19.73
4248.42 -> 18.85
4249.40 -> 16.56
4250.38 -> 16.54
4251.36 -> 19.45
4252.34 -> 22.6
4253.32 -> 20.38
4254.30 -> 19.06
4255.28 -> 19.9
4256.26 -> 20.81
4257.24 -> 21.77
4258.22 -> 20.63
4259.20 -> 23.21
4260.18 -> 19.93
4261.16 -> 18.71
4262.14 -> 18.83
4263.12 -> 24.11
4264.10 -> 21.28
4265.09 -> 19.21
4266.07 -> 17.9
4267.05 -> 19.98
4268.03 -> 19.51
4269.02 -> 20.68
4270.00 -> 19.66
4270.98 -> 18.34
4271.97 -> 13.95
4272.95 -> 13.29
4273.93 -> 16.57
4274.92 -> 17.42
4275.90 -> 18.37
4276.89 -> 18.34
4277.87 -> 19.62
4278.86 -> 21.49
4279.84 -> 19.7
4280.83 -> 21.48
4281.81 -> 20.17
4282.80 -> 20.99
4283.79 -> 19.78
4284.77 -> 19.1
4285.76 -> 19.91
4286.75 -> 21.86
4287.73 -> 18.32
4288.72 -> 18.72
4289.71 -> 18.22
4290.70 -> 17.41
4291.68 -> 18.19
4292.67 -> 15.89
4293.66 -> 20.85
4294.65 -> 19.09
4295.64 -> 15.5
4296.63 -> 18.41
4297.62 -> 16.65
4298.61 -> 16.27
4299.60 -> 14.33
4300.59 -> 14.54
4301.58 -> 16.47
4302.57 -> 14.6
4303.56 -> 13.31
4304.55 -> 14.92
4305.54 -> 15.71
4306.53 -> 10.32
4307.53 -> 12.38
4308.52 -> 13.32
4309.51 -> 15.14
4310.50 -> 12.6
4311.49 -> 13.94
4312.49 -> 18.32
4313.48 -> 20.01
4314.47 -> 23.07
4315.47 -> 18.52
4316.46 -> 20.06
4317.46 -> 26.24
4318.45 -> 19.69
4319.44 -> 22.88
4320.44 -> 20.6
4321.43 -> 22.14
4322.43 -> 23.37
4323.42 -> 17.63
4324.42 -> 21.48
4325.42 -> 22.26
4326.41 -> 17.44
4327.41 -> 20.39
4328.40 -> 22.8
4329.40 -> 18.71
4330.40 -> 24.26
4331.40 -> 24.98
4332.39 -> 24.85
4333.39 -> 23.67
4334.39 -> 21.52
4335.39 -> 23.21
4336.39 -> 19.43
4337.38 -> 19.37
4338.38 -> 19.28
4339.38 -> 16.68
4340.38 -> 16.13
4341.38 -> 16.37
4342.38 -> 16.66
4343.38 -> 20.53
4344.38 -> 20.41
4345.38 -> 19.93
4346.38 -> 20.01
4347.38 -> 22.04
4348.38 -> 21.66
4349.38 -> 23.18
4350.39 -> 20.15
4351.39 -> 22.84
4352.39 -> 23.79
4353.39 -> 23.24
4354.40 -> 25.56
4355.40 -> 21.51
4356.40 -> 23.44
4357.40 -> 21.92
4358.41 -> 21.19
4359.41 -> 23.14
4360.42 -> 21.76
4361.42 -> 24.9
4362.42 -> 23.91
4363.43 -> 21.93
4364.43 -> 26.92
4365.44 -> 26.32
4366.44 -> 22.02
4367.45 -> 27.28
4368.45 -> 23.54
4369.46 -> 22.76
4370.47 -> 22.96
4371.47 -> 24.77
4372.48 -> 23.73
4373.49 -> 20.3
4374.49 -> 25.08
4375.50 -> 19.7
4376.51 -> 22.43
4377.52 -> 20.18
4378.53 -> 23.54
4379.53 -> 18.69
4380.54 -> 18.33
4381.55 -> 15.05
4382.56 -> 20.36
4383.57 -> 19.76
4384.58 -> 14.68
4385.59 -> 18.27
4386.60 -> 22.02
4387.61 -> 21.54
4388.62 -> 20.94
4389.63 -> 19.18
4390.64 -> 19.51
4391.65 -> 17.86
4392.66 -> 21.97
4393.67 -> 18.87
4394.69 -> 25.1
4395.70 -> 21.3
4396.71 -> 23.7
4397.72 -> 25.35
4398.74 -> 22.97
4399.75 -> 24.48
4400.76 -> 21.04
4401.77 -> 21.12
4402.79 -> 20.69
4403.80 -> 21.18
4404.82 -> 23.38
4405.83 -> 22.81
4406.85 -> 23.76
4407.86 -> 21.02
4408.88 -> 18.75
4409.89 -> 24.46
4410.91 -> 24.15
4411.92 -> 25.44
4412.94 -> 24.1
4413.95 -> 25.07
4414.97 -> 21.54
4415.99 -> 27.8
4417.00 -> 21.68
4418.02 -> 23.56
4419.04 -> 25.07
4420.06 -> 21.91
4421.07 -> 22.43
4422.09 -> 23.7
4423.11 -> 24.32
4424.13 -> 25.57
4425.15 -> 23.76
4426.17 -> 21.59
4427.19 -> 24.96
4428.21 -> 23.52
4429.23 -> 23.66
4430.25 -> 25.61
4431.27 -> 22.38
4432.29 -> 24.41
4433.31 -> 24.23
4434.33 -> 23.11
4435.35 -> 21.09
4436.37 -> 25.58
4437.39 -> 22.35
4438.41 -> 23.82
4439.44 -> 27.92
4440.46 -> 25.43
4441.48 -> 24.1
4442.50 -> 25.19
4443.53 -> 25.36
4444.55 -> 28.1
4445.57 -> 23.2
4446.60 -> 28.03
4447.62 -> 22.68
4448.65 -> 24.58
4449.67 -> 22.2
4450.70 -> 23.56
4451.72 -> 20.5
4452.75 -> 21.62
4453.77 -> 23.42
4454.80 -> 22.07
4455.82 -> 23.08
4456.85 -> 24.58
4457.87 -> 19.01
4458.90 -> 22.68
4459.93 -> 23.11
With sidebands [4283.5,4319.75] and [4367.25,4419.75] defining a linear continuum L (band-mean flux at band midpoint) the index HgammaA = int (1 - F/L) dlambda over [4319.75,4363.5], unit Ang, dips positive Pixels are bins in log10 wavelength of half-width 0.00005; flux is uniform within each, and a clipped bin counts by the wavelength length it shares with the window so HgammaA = -4.5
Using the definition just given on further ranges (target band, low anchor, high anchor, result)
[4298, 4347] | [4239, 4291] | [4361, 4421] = 4.9 Ang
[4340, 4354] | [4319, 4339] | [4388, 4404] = 0.6 Ang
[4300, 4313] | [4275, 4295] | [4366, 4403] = 3.6 Ang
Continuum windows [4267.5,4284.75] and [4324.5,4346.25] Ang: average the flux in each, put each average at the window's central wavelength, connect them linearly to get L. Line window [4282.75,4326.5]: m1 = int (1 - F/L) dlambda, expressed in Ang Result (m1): 3.6 Ang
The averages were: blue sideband 18.8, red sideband 20.4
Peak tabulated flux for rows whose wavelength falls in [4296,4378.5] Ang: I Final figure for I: 27.28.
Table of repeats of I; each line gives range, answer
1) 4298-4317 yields 23.07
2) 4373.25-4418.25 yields 27.8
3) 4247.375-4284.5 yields 24.11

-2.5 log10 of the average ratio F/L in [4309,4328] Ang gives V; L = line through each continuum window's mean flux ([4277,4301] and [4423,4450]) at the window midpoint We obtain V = 0.00 mag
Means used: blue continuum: 18.6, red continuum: 24.3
